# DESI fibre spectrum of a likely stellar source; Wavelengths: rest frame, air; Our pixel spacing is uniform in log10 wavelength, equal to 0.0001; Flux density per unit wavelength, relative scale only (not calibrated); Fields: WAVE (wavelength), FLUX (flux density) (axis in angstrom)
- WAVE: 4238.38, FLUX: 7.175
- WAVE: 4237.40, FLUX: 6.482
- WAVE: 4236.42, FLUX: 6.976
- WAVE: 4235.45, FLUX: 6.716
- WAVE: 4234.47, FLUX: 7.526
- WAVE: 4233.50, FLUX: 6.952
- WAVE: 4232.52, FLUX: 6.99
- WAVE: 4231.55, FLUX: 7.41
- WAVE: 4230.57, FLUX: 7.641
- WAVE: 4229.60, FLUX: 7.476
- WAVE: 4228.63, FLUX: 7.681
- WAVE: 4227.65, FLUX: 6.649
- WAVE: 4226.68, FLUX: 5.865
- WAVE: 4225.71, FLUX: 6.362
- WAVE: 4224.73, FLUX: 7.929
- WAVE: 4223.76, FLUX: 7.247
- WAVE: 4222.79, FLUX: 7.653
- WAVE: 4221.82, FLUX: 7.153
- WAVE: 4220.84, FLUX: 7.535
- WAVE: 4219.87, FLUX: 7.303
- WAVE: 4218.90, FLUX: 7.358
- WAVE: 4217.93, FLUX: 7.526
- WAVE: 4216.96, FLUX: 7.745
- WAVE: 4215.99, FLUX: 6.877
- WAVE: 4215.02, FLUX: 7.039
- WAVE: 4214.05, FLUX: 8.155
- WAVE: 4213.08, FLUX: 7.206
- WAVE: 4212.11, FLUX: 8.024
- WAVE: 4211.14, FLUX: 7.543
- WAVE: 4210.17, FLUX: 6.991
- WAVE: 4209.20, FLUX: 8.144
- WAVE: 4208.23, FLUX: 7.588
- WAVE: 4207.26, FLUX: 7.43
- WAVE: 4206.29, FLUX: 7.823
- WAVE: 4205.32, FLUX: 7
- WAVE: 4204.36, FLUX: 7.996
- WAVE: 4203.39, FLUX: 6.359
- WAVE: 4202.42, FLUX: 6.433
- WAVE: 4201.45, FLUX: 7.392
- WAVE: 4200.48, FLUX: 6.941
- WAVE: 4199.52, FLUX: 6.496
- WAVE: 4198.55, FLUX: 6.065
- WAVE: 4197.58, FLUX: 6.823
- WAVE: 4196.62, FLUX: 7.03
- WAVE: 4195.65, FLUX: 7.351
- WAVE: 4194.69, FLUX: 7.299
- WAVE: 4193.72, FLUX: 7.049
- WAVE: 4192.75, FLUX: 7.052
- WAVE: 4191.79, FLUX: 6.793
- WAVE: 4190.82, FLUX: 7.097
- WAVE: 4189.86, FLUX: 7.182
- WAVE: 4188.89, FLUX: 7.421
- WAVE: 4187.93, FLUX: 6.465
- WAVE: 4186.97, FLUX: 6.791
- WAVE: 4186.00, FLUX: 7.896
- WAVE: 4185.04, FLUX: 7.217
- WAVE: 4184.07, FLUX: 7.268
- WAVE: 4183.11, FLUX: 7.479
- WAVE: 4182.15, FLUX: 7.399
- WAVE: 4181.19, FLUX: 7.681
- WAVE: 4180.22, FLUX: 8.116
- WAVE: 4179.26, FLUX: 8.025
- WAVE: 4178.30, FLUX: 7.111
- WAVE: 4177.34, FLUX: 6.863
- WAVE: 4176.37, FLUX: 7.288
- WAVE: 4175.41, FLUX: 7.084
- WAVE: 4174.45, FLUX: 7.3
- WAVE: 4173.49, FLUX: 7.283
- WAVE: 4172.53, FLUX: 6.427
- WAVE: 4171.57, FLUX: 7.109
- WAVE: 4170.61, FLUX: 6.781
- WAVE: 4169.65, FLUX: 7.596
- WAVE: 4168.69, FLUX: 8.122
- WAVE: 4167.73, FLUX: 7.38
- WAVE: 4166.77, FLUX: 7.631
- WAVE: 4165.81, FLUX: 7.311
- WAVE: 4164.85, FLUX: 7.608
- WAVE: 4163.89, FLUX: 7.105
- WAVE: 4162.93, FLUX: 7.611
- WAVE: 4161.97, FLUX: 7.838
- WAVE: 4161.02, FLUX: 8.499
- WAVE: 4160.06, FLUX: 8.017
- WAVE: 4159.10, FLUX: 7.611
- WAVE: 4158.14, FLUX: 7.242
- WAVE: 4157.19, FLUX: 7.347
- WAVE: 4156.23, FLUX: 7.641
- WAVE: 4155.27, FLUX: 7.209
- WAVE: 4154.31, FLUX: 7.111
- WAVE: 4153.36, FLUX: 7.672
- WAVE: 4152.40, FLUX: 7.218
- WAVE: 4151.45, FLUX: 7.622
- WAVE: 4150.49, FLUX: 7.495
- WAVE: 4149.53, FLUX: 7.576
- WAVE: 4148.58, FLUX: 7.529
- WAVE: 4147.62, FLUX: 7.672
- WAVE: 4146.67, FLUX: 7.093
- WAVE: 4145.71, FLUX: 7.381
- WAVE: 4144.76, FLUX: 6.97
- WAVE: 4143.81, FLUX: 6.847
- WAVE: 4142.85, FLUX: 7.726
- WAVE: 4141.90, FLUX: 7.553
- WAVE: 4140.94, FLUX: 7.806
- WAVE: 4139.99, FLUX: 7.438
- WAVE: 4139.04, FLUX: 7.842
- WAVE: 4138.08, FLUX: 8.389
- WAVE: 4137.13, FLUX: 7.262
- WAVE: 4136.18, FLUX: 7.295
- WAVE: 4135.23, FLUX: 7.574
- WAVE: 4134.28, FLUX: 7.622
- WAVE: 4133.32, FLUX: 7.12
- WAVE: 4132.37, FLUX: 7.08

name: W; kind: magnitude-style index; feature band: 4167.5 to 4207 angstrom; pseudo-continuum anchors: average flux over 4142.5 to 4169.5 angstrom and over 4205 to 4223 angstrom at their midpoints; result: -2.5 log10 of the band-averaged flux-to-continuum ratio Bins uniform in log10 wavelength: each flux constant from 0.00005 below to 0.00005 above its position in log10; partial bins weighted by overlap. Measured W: 0.046 mag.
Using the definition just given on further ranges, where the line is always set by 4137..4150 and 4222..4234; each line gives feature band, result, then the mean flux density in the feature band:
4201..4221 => -0.03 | 7.4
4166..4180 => 0.01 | 7.3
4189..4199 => 0.05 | 6.99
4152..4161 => -0.01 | 7.5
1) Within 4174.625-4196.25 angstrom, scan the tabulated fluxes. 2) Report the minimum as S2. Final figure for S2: 6.465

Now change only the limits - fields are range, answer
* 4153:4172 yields 6.781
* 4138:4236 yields 5.865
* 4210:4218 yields 6.877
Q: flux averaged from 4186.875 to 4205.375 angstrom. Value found 6.96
